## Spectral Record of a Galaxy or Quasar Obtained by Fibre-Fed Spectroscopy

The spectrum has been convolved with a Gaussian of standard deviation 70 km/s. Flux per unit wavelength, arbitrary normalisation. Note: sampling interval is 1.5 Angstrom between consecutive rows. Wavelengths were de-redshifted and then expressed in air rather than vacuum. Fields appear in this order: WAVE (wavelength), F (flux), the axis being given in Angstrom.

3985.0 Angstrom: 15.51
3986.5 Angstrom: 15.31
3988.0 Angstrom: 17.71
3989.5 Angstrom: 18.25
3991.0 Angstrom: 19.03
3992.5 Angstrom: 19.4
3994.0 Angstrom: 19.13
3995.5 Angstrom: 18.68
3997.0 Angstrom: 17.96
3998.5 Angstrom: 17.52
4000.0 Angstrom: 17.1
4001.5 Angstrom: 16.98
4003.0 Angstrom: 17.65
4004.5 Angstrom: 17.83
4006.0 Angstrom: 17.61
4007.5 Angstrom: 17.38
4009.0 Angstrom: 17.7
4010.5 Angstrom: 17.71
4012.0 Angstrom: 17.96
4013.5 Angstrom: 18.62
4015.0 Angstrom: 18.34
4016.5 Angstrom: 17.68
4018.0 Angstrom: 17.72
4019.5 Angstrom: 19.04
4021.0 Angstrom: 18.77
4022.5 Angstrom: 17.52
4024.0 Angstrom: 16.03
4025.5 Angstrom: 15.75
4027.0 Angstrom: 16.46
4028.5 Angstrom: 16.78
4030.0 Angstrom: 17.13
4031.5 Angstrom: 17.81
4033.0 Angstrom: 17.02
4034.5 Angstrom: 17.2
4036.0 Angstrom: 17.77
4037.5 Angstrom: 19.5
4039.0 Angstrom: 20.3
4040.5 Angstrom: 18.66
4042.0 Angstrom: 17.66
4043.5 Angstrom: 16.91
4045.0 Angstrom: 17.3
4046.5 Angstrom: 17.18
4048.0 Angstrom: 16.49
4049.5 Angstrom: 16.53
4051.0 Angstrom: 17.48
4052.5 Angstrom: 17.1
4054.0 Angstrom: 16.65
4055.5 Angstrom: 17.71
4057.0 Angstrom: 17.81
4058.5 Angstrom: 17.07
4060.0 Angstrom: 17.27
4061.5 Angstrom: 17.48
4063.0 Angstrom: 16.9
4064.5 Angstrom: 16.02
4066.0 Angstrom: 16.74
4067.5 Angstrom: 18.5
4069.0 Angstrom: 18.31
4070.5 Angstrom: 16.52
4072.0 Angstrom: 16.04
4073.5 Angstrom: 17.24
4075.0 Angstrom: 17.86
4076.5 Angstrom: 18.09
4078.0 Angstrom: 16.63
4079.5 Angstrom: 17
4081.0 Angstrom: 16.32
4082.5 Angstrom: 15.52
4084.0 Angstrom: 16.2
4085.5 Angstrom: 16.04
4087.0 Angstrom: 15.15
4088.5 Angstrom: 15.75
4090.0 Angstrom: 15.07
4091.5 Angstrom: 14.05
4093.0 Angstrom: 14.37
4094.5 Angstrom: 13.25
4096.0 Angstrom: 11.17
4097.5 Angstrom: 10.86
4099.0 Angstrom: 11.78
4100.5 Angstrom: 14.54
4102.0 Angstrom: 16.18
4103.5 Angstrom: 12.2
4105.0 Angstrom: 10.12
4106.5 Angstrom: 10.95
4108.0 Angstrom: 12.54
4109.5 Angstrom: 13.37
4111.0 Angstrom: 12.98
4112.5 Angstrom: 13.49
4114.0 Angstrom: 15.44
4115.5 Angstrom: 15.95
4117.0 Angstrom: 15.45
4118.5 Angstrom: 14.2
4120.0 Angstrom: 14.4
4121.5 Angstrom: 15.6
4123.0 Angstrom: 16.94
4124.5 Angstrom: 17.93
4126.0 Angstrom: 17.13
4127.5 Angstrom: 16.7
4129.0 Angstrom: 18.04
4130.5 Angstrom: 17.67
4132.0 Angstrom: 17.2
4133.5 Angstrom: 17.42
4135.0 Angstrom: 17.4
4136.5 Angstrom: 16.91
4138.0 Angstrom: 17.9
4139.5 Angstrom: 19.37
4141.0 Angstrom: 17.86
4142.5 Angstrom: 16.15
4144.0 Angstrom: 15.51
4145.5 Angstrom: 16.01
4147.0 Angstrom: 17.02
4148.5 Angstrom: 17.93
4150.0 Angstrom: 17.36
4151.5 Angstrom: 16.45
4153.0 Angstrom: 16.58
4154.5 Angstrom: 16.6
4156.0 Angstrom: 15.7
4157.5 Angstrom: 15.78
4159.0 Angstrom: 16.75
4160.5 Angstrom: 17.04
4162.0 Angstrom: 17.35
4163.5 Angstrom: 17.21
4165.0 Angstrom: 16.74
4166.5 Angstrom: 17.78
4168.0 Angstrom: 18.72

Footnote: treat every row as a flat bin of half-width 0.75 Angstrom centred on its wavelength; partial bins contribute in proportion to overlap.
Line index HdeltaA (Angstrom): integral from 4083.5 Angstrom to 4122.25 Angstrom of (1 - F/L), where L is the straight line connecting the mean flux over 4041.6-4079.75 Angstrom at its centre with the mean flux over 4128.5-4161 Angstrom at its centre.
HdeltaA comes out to 7.3 Angstrom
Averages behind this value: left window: 17.2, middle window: 13.9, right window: 17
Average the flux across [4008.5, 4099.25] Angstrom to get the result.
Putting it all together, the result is 16.8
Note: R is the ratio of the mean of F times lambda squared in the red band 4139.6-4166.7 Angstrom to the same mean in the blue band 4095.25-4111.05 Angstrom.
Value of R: 1.4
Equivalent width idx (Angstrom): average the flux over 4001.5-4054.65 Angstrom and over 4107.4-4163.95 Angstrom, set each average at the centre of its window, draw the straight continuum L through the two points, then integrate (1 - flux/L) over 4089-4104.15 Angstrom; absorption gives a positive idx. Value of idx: 3.1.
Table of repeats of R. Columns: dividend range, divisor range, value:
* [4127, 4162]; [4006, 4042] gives 1.02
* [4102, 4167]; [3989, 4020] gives 0.95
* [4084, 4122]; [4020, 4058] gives 0.82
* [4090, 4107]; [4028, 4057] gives 0.75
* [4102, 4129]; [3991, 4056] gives 0.86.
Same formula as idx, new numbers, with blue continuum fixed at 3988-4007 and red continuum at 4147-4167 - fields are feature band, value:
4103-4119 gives 3.60 Angstrom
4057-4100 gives 3.96 Angstrom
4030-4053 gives 0.11 Angstrom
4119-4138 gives 0.14 Angstrom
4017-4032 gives 0.48 Angstrom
